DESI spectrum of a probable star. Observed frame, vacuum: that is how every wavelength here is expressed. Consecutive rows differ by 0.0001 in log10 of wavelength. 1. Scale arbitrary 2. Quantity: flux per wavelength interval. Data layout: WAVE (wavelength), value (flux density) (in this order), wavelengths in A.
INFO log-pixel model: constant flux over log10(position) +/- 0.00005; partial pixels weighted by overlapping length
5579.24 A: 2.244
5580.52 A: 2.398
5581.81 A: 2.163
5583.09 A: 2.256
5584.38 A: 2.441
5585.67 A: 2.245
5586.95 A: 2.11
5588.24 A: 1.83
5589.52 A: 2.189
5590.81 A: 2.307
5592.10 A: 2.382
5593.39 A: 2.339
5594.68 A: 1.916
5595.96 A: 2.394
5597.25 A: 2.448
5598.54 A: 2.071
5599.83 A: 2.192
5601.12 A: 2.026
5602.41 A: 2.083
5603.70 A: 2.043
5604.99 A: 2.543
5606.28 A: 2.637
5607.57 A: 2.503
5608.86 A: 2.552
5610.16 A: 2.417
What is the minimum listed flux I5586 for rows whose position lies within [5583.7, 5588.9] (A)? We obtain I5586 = 1.83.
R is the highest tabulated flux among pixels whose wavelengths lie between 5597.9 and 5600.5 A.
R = 2.192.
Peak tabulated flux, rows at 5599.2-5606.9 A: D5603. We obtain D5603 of 2.637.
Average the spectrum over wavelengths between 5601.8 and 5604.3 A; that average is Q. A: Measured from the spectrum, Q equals 2.06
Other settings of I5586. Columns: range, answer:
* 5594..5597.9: 1.916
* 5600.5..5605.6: 2.026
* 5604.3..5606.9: 2.543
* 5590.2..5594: 2.307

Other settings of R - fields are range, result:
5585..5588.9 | 2.245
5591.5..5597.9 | 2.448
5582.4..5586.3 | 2.441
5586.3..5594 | 2.382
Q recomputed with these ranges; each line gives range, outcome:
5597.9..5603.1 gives 2.09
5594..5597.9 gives 2.26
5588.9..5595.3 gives 2.22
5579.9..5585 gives 2.31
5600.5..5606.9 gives 2.27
